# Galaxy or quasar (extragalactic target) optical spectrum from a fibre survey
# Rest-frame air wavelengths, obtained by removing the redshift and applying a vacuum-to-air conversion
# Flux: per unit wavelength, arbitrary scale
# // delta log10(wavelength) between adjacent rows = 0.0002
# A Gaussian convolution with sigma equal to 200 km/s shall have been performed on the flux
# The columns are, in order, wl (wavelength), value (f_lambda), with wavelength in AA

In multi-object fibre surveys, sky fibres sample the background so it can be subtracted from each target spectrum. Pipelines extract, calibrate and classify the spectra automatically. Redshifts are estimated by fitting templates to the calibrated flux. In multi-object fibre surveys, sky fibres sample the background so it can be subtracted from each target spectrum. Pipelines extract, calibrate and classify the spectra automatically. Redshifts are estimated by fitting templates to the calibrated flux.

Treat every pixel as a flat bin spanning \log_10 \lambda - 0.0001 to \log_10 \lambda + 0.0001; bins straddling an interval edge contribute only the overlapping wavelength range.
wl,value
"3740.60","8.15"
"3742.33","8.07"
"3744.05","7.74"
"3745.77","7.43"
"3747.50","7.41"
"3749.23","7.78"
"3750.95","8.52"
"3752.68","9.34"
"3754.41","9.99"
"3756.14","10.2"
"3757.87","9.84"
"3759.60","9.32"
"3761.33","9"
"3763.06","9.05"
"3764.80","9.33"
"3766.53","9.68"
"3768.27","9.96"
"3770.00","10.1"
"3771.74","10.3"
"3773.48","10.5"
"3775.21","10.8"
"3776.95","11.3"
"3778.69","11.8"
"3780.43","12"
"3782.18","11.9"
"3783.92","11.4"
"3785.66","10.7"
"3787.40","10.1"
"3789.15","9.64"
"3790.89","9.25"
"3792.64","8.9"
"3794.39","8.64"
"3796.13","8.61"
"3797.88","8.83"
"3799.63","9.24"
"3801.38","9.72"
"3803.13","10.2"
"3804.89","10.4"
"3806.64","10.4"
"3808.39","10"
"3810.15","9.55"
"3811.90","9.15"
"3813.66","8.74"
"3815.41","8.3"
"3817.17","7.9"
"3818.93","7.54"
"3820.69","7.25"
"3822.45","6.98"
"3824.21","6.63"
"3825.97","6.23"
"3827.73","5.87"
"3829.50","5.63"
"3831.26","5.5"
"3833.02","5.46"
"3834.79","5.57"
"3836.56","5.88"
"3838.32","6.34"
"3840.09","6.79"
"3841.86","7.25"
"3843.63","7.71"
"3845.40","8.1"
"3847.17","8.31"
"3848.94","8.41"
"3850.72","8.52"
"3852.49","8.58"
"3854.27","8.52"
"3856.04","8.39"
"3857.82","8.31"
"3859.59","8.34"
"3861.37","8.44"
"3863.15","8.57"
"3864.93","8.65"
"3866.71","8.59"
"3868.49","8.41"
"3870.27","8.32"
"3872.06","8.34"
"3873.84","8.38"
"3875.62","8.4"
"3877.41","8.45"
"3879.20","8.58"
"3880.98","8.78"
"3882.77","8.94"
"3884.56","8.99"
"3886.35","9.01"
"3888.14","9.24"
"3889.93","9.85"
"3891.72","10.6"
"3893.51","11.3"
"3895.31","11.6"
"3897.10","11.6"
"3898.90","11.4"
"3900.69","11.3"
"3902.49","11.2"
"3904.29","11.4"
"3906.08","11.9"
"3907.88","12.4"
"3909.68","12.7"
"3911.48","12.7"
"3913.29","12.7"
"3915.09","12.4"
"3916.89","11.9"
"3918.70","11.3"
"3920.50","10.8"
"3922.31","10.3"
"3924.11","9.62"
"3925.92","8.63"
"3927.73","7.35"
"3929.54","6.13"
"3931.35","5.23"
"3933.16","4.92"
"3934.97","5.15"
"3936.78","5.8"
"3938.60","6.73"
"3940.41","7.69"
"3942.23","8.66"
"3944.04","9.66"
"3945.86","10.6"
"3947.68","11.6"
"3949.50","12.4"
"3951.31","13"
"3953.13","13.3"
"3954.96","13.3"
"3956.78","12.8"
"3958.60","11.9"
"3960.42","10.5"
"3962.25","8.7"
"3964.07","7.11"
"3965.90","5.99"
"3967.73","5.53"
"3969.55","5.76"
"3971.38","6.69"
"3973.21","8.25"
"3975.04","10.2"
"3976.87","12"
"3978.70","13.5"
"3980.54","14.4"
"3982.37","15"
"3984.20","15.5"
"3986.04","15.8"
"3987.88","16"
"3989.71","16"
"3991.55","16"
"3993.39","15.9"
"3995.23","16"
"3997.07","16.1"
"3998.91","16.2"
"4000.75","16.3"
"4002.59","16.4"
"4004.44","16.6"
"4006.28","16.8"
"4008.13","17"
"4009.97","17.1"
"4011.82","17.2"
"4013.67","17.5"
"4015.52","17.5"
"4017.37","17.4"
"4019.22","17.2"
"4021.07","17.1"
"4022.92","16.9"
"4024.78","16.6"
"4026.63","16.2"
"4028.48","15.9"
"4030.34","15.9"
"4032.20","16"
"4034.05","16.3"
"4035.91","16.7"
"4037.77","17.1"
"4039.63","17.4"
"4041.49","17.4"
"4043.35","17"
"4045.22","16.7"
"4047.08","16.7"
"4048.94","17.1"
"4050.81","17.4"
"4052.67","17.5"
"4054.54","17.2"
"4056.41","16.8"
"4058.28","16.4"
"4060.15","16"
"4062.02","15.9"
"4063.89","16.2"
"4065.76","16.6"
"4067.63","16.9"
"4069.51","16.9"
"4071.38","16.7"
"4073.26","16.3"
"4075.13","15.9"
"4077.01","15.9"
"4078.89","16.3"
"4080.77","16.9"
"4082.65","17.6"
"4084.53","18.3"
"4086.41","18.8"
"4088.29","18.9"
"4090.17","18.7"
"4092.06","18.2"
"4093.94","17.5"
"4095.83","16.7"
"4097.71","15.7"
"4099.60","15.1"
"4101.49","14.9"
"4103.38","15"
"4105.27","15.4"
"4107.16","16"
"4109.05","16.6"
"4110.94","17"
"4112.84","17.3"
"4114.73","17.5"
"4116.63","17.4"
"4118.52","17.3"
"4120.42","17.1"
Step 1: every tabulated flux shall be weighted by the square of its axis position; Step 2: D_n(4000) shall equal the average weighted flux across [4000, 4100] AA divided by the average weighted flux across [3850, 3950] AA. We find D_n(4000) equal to 1.9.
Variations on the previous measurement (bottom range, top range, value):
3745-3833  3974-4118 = 2.07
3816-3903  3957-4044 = 1.88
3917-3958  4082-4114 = 1.95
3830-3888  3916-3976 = 1.18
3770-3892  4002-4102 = 2.18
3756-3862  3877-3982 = 1.21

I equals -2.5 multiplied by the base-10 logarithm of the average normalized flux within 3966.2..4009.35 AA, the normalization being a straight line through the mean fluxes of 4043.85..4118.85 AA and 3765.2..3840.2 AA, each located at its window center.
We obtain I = 0.04 mag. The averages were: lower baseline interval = 8.84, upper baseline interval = 16.8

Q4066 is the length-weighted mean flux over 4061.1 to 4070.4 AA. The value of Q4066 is 16.5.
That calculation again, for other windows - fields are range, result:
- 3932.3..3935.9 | 5.05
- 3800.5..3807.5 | 10.2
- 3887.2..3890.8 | 9.54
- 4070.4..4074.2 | 16.5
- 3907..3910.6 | 12.6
